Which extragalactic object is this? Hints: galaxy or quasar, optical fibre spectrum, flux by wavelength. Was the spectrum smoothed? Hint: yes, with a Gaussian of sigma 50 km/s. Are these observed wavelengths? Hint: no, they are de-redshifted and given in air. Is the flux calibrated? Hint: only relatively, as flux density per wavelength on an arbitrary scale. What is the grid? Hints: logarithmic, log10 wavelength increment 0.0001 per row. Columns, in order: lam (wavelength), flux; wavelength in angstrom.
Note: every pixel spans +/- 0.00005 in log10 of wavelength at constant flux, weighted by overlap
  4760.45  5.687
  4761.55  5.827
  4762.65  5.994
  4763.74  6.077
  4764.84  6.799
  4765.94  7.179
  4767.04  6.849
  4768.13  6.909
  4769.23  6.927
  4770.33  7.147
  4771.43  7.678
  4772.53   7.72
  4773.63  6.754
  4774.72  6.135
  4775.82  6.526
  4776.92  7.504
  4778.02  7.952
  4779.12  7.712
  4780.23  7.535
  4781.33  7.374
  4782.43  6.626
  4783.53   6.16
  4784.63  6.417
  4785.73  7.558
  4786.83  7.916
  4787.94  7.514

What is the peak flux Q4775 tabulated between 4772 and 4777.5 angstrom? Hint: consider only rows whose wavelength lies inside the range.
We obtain 7.72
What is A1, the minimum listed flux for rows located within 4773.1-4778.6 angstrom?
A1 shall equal 6.135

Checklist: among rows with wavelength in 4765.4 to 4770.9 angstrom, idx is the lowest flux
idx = 6.849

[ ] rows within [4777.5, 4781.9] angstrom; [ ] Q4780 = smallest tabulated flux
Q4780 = 7.374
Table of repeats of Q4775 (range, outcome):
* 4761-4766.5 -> 7.179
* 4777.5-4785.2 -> 7.952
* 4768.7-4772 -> 7.678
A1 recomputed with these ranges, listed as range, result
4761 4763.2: 5.827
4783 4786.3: 6.16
